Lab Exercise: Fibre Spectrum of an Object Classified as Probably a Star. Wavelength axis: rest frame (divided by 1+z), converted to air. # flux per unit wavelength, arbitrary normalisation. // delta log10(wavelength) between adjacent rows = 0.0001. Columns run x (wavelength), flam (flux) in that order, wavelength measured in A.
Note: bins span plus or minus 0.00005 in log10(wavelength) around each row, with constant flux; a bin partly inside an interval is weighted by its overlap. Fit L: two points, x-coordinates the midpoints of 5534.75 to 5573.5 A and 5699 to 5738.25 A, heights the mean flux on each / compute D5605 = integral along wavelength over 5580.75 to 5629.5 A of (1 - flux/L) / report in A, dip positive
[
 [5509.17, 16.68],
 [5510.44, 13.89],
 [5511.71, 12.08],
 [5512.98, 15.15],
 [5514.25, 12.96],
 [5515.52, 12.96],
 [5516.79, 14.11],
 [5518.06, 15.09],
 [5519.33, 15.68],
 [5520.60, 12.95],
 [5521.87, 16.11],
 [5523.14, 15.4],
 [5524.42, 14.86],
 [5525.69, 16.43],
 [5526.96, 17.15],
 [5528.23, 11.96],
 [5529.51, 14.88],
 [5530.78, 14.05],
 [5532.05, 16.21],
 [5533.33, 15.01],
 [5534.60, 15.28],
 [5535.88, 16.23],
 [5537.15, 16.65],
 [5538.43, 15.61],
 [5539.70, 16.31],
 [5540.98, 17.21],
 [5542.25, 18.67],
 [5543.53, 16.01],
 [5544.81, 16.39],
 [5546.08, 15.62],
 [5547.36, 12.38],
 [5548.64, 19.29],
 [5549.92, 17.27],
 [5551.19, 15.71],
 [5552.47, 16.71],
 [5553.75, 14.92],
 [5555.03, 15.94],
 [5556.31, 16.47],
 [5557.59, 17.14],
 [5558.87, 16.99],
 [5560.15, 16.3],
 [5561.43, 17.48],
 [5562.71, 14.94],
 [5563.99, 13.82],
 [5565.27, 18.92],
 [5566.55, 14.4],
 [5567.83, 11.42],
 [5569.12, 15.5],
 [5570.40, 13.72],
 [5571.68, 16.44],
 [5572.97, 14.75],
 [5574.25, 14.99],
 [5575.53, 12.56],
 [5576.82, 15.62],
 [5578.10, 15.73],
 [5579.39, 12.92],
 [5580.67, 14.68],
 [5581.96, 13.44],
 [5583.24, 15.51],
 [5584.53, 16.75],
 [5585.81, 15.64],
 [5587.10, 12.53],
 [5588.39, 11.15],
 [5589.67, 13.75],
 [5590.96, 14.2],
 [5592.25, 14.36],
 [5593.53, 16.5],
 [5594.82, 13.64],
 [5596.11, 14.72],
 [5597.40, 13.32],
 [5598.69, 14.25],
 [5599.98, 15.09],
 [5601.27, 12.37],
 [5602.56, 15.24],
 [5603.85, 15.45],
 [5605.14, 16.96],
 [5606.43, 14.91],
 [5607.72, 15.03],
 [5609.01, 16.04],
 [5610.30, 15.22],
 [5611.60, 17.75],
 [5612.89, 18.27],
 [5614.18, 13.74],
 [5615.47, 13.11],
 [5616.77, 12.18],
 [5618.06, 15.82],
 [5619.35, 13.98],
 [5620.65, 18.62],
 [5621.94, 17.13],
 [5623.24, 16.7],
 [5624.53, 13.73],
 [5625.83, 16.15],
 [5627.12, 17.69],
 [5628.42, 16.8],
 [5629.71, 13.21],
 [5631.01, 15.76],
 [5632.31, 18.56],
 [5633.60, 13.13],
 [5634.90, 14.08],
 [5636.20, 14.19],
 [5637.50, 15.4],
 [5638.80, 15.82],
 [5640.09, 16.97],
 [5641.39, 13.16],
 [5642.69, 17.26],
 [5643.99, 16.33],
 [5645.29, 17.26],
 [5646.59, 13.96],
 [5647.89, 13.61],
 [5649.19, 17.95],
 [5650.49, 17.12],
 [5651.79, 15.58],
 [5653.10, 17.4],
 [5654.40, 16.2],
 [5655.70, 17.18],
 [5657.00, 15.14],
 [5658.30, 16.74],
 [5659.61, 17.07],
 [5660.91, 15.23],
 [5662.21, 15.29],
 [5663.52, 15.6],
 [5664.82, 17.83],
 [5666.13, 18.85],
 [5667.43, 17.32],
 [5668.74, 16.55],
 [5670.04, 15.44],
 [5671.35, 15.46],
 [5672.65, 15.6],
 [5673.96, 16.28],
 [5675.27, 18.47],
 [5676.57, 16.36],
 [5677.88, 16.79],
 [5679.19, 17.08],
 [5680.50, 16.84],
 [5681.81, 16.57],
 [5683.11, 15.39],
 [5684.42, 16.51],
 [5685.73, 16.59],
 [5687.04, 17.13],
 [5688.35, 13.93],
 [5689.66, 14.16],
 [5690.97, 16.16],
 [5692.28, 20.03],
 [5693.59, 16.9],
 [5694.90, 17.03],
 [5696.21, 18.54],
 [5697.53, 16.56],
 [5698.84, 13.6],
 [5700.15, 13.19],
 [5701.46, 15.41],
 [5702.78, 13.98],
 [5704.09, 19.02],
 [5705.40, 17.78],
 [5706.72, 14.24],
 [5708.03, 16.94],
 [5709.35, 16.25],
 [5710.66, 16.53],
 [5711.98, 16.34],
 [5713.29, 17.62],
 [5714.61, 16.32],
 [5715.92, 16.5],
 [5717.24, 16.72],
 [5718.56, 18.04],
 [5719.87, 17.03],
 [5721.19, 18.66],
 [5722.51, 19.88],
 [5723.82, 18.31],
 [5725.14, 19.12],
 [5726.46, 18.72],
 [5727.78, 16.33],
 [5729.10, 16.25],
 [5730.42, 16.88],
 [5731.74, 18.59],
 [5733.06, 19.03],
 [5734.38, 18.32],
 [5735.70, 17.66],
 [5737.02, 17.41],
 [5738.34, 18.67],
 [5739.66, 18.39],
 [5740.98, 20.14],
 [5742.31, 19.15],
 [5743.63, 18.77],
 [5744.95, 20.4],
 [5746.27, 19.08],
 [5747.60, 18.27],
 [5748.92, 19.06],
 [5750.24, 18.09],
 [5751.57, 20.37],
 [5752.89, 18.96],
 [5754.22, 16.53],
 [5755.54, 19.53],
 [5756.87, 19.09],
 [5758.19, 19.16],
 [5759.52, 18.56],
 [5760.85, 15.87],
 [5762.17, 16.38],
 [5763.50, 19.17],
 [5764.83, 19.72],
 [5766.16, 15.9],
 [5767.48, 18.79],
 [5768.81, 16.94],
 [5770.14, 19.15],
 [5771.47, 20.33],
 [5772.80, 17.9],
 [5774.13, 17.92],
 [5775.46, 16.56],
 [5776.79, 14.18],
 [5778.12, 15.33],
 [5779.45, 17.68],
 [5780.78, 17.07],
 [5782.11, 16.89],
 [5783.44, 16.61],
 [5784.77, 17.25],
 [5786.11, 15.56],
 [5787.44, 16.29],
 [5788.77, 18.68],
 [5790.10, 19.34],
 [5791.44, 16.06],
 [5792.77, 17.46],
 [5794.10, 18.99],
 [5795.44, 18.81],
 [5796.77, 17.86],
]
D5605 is 3.8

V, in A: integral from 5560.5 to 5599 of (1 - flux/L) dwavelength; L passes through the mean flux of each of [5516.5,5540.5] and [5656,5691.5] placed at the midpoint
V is 2.6 A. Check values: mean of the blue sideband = 15.3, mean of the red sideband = 16.3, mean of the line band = 14.6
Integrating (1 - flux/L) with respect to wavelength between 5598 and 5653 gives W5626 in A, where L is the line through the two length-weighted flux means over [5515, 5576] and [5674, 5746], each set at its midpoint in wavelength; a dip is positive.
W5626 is 2.7 A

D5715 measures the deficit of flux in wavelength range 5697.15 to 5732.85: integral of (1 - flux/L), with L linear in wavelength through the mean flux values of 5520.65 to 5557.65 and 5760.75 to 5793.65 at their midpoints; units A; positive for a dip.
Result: 0.20 A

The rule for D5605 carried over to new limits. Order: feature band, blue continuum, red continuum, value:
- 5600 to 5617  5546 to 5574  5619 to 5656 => 0.71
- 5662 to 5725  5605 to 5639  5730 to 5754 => 2.80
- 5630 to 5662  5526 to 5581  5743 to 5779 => 1.71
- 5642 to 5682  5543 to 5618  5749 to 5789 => -0.58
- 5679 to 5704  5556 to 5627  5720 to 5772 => 1.61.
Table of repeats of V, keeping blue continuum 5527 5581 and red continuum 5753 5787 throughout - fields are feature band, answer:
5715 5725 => -0.5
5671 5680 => 0.0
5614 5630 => 0.8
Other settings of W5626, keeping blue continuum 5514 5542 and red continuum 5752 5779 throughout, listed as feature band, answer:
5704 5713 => 0.3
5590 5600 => 0.9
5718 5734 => -0.6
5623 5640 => 0.9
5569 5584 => 1.1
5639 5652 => 0.5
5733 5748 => -1.0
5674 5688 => 0.2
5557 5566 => -0.5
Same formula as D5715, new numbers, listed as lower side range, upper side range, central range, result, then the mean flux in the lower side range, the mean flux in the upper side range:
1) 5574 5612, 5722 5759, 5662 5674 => 0.13 A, 14.7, 18.6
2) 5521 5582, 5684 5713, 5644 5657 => -0.15 A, 15.6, 16.2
